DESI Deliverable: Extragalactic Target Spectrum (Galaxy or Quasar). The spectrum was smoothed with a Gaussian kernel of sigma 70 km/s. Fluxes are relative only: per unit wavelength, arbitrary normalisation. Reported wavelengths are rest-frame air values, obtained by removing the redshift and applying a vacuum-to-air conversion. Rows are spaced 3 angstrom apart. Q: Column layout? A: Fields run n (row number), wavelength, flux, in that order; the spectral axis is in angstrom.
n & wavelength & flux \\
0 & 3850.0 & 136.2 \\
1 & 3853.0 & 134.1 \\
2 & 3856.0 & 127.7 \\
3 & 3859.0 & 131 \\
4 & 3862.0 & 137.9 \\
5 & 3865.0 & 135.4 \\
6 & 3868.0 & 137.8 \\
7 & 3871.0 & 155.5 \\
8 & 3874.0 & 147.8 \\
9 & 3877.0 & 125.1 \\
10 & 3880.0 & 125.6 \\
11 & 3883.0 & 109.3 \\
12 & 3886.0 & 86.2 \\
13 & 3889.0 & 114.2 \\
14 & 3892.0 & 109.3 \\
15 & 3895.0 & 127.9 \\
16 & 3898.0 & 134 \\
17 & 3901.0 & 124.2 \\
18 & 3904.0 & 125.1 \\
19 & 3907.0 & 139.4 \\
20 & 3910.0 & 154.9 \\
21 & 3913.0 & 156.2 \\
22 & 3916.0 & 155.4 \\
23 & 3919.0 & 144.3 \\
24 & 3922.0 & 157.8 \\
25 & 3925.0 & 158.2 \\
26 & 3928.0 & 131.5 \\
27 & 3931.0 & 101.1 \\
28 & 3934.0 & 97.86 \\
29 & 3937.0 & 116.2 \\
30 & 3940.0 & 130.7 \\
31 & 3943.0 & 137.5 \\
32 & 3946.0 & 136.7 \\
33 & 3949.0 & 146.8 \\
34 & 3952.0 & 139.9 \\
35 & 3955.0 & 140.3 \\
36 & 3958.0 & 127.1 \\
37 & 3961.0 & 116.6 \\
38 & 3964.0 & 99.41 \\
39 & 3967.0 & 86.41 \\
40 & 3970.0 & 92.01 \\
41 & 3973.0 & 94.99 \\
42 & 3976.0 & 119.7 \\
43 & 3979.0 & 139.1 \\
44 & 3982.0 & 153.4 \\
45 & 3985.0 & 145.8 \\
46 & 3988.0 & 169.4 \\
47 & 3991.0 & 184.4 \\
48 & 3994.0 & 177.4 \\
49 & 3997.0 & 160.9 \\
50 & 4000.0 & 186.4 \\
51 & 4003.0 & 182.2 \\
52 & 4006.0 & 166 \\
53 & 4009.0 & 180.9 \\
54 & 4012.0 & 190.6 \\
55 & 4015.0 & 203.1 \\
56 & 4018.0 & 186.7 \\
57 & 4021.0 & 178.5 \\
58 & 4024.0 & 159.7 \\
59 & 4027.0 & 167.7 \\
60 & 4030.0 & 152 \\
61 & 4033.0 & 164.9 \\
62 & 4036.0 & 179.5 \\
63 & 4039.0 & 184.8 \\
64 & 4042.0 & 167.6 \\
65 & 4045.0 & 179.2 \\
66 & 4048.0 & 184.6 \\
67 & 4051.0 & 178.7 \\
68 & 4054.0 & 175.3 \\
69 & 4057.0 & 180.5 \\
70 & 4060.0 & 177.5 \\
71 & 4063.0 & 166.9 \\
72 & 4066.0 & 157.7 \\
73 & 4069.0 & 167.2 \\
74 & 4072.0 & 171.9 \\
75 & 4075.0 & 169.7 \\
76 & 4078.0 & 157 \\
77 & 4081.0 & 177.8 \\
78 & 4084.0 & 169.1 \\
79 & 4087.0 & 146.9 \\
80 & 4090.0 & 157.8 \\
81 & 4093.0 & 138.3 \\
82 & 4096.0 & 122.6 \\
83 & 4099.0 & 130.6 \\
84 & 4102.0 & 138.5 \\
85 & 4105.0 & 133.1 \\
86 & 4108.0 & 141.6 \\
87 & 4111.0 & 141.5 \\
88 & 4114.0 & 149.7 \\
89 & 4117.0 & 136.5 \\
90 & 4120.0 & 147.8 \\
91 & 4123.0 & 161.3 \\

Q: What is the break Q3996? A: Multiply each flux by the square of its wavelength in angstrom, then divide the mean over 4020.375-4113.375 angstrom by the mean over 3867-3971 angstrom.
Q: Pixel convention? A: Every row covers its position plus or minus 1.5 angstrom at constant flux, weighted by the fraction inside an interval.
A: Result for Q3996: 1.4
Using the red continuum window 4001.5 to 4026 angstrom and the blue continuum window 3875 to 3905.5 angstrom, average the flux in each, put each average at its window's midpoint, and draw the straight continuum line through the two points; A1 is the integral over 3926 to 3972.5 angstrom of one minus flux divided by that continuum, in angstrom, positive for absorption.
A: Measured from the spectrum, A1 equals 8.7 angstrom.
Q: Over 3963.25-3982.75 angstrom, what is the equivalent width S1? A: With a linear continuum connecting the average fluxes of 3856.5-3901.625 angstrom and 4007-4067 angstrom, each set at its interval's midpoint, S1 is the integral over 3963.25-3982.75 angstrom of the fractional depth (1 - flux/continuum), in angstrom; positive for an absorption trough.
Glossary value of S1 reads 5.6 angstrom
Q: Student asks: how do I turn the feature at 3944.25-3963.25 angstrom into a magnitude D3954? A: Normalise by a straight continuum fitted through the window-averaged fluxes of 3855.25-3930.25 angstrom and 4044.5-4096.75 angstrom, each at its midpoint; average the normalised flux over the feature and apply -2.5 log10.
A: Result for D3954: 0.09 mag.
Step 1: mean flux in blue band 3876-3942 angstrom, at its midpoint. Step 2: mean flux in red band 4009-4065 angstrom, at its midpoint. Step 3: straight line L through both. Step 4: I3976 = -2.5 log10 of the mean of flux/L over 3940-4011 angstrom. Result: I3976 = 0.08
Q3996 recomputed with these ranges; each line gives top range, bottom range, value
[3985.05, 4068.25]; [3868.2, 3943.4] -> 1.42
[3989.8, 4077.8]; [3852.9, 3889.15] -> 1.48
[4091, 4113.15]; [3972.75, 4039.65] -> 0.85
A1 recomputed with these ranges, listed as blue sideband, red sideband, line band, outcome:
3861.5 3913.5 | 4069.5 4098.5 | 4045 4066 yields -3.3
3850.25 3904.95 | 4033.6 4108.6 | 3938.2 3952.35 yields 0.2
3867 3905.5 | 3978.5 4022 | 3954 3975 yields 6.7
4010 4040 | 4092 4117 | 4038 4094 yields -4.6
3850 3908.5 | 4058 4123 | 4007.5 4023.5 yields -4.7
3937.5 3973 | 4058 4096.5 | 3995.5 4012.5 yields -4.9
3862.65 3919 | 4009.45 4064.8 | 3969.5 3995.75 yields 2.7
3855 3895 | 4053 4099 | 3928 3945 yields 2.3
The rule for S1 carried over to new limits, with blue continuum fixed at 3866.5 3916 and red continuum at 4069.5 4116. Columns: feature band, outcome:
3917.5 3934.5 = 0.0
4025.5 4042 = -2.9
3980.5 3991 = -1.6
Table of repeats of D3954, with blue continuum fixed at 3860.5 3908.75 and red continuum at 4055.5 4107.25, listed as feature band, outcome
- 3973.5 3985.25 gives 0.050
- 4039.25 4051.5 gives -0.179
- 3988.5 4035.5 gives -0.202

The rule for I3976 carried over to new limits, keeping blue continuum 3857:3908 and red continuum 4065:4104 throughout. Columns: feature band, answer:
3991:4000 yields -0.223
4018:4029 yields -0.169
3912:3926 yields -0.168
